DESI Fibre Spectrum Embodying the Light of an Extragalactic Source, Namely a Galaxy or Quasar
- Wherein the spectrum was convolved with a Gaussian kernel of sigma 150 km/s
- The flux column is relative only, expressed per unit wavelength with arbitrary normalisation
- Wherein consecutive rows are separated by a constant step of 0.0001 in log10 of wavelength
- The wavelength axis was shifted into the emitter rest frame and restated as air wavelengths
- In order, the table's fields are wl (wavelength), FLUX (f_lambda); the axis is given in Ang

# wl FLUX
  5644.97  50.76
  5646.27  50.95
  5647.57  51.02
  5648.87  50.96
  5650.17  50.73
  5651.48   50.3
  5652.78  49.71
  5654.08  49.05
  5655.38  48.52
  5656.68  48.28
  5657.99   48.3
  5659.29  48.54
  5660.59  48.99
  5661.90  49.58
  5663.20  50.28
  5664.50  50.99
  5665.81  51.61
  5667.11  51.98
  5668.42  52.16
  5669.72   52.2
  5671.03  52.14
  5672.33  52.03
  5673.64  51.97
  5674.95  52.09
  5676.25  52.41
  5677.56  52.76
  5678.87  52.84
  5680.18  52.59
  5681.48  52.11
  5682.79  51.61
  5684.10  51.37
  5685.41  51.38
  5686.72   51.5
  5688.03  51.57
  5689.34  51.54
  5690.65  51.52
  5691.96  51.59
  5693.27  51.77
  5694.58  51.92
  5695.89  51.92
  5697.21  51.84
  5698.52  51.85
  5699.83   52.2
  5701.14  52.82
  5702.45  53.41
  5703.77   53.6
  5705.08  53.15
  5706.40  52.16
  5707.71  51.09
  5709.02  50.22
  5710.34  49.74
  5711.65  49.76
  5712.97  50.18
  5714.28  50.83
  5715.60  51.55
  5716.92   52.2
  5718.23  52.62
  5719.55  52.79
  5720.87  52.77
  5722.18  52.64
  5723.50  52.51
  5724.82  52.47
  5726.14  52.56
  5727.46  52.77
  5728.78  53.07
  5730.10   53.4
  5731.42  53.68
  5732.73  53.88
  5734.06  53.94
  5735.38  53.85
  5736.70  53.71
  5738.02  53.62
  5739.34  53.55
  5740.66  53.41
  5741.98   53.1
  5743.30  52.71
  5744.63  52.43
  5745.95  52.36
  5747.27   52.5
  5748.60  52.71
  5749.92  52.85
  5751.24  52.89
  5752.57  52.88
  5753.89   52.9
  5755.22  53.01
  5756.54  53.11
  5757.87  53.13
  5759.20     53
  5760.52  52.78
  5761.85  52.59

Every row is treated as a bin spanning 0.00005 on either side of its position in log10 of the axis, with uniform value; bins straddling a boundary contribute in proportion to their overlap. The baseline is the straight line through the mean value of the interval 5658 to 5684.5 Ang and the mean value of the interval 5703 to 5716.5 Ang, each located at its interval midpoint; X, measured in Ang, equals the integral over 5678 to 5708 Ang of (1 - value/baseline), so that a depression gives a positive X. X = -0.4 Ang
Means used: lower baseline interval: 51.4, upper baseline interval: 51.2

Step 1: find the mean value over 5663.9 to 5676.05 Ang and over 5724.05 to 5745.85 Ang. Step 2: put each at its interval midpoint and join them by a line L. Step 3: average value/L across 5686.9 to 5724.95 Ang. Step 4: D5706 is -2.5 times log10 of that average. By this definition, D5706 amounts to 0.02 mag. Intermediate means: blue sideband 51.9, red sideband 53.2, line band 51.9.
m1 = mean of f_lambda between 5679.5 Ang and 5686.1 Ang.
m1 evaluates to 51.8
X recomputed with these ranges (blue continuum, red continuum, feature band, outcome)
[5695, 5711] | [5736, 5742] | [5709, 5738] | 0.28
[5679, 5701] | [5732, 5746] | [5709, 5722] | 0.31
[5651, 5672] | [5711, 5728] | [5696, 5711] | -0.16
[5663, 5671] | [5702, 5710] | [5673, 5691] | -0.05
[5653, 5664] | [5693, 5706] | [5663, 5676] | -0.49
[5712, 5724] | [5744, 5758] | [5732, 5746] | -0.24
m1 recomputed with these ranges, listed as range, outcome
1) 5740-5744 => 53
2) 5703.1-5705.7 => 53.3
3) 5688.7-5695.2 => 51.7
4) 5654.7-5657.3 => 48.5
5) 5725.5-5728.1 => 52.6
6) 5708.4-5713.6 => 49.9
